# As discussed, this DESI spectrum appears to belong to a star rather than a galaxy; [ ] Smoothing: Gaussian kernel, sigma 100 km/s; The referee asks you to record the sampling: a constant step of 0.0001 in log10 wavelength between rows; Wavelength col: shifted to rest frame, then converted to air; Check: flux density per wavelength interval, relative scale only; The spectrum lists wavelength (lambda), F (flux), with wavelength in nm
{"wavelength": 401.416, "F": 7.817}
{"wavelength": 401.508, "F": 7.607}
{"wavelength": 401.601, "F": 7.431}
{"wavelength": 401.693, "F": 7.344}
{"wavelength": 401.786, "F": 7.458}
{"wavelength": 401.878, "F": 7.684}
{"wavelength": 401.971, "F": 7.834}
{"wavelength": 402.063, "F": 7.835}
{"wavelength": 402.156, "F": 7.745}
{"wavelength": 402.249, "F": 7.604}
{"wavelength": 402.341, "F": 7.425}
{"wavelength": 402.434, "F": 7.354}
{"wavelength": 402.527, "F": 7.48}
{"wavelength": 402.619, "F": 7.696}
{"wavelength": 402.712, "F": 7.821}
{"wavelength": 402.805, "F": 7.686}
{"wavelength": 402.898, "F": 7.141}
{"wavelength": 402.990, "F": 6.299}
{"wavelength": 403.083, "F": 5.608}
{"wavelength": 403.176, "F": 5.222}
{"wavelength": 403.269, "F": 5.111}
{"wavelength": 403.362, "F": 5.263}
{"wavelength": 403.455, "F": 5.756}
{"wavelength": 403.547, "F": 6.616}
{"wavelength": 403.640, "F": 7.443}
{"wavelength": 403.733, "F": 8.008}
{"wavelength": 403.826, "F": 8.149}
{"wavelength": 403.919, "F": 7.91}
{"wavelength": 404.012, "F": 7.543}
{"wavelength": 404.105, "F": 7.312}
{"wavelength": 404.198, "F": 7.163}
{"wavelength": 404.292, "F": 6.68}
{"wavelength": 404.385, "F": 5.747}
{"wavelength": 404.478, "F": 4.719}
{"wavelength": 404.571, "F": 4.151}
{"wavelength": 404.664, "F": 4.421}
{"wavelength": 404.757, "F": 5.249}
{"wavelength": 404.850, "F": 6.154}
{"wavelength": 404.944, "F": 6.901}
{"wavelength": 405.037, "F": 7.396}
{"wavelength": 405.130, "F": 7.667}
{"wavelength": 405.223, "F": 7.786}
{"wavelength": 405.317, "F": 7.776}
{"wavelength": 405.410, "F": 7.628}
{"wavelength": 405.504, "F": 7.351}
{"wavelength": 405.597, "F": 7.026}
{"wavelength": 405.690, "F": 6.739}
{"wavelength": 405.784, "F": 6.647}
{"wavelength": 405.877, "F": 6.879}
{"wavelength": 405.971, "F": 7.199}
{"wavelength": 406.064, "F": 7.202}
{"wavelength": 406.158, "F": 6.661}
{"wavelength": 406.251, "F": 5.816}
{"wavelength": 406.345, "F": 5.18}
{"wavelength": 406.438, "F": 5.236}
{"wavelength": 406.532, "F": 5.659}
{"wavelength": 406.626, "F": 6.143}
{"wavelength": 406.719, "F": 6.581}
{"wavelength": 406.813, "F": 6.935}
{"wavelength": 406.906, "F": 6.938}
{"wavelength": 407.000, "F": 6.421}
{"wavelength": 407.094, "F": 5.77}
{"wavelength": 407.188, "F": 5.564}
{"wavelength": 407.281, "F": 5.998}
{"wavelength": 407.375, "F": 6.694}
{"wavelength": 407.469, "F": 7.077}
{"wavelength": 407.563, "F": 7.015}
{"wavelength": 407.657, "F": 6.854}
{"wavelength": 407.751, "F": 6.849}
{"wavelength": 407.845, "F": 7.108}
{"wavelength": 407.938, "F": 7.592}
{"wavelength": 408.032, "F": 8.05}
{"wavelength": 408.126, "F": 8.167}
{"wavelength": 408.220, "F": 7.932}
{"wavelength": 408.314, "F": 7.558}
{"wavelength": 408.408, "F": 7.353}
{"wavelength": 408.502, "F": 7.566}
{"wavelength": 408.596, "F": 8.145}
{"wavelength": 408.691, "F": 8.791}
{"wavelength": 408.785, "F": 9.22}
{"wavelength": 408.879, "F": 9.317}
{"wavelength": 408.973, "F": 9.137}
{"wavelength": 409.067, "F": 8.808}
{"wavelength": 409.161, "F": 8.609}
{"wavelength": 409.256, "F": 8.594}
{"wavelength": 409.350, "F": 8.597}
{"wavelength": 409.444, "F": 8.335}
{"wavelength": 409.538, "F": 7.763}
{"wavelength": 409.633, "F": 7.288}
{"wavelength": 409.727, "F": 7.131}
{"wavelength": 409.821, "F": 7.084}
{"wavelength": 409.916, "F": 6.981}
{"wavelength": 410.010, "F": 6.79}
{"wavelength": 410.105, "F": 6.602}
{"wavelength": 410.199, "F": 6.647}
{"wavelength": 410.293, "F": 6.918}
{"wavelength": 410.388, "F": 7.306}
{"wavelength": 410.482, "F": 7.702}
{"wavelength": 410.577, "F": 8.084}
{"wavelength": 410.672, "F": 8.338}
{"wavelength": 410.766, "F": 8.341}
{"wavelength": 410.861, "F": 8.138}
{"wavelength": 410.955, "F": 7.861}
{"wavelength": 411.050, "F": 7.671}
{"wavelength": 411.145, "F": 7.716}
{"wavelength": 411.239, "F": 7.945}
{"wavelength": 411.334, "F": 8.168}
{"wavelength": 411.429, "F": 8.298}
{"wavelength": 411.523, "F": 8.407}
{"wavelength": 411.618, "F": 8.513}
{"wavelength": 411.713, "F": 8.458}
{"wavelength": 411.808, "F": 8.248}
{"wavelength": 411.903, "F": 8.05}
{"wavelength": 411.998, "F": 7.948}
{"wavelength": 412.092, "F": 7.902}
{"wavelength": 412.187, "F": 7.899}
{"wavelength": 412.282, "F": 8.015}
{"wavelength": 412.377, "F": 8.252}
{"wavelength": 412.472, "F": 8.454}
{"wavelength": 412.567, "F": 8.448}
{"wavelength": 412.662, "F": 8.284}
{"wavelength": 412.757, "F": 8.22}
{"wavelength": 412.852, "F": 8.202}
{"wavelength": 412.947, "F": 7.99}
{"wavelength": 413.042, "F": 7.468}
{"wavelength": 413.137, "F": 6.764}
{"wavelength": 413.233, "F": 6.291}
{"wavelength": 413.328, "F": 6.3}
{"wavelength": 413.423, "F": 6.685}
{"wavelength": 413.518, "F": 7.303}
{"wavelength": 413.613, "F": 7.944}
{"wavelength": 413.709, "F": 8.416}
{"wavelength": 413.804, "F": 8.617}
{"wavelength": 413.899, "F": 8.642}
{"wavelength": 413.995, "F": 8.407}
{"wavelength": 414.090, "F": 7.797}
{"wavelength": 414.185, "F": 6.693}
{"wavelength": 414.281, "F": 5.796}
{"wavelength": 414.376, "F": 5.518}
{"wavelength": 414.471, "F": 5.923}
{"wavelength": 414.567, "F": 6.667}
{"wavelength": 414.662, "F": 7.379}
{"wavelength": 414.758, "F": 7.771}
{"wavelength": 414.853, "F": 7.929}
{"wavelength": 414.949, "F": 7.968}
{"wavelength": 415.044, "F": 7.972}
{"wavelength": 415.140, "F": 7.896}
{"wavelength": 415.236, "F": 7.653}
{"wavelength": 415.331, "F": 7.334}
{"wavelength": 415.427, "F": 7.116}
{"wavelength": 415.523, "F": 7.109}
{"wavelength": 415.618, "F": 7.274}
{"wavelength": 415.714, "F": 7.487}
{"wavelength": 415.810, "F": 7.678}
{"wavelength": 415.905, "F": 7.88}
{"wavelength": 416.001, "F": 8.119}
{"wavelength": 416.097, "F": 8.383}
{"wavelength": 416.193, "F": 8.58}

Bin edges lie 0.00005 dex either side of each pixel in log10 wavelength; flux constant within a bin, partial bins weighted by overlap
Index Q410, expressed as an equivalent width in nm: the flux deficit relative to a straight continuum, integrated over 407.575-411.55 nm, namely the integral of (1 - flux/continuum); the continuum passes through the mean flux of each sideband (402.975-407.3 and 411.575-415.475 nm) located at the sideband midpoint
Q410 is -0.43 nm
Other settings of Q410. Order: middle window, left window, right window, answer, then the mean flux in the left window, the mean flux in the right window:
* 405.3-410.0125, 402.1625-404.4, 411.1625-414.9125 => 0.023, 6.95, 7.69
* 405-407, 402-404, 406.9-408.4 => 0.065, 7.03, 6.99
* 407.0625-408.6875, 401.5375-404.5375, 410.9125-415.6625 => 0.027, 6.99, 7.67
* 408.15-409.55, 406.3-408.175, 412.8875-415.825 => -0.336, 6.6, 7.35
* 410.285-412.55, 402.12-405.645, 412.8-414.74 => -0.289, 6.79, 7.25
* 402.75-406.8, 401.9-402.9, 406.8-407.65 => 0.296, 7.62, 6.49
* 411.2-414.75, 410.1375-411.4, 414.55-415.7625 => -0.020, 7.75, 7.52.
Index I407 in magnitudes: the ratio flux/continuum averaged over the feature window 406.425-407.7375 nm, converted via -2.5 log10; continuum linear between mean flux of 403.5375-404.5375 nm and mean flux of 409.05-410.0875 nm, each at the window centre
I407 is 0.16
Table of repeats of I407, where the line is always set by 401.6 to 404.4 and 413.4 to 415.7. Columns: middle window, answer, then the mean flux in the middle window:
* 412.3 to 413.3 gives -0.06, 7.81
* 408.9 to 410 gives -0.11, 8.02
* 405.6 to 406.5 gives 0.12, 6.41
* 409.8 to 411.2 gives -0.03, 7.49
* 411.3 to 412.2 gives -0.12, 8.2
